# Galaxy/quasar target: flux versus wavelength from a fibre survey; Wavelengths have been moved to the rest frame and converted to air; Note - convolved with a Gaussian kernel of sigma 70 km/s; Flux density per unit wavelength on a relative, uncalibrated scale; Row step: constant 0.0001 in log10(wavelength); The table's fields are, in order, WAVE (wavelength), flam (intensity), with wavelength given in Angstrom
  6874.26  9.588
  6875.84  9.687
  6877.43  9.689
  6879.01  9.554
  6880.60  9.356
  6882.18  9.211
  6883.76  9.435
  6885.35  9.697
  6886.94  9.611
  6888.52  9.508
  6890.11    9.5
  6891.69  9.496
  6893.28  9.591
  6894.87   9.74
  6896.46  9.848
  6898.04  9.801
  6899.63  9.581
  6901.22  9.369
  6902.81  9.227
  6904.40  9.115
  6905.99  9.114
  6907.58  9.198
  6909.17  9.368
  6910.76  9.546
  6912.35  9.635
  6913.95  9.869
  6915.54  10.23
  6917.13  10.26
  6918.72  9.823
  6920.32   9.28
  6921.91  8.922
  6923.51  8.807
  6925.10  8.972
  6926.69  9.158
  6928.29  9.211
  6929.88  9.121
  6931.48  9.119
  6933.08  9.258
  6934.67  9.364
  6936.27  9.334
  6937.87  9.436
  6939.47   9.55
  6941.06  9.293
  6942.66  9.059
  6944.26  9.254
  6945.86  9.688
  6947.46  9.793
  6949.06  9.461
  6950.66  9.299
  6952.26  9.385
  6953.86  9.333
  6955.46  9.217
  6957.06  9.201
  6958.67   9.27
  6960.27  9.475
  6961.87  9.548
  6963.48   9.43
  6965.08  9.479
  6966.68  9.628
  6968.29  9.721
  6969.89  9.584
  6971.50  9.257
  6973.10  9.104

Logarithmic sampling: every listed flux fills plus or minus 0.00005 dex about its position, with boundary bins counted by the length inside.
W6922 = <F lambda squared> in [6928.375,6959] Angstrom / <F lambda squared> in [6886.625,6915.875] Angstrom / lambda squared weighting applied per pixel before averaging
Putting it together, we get 0.99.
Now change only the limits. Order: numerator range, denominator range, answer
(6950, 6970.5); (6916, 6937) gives 1.02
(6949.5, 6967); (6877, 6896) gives 1.00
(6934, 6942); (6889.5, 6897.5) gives 0.99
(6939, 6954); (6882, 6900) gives 1.00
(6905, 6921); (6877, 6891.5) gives 1.02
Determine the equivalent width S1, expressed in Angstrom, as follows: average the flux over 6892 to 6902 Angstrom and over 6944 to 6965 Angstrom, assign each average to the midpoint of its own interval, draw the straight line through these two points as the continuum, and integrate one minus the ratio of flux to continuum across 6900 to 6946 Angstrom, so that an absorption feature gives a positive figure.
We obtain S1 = 0.9 Angstrom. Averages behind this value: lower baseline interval 9.65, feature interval 9.36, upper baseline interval 9.42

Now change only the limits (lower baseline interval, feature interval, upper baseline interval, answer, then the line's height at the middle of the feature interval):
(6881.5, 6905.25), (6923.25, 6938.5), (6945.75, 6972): 0.5 Angstrom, 9.48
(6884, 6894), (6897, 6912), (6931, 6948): 0.2 Angstrom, 9.5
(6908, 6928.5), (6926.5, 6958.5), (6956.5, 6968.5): 0.4 Angstrom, 9.46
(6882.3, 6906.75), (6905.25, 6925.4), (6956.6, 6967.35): 0.0 Angstrom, 9.48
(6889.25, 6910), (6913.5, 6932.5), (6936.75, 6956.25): 0.1 Angstrom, 9.43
